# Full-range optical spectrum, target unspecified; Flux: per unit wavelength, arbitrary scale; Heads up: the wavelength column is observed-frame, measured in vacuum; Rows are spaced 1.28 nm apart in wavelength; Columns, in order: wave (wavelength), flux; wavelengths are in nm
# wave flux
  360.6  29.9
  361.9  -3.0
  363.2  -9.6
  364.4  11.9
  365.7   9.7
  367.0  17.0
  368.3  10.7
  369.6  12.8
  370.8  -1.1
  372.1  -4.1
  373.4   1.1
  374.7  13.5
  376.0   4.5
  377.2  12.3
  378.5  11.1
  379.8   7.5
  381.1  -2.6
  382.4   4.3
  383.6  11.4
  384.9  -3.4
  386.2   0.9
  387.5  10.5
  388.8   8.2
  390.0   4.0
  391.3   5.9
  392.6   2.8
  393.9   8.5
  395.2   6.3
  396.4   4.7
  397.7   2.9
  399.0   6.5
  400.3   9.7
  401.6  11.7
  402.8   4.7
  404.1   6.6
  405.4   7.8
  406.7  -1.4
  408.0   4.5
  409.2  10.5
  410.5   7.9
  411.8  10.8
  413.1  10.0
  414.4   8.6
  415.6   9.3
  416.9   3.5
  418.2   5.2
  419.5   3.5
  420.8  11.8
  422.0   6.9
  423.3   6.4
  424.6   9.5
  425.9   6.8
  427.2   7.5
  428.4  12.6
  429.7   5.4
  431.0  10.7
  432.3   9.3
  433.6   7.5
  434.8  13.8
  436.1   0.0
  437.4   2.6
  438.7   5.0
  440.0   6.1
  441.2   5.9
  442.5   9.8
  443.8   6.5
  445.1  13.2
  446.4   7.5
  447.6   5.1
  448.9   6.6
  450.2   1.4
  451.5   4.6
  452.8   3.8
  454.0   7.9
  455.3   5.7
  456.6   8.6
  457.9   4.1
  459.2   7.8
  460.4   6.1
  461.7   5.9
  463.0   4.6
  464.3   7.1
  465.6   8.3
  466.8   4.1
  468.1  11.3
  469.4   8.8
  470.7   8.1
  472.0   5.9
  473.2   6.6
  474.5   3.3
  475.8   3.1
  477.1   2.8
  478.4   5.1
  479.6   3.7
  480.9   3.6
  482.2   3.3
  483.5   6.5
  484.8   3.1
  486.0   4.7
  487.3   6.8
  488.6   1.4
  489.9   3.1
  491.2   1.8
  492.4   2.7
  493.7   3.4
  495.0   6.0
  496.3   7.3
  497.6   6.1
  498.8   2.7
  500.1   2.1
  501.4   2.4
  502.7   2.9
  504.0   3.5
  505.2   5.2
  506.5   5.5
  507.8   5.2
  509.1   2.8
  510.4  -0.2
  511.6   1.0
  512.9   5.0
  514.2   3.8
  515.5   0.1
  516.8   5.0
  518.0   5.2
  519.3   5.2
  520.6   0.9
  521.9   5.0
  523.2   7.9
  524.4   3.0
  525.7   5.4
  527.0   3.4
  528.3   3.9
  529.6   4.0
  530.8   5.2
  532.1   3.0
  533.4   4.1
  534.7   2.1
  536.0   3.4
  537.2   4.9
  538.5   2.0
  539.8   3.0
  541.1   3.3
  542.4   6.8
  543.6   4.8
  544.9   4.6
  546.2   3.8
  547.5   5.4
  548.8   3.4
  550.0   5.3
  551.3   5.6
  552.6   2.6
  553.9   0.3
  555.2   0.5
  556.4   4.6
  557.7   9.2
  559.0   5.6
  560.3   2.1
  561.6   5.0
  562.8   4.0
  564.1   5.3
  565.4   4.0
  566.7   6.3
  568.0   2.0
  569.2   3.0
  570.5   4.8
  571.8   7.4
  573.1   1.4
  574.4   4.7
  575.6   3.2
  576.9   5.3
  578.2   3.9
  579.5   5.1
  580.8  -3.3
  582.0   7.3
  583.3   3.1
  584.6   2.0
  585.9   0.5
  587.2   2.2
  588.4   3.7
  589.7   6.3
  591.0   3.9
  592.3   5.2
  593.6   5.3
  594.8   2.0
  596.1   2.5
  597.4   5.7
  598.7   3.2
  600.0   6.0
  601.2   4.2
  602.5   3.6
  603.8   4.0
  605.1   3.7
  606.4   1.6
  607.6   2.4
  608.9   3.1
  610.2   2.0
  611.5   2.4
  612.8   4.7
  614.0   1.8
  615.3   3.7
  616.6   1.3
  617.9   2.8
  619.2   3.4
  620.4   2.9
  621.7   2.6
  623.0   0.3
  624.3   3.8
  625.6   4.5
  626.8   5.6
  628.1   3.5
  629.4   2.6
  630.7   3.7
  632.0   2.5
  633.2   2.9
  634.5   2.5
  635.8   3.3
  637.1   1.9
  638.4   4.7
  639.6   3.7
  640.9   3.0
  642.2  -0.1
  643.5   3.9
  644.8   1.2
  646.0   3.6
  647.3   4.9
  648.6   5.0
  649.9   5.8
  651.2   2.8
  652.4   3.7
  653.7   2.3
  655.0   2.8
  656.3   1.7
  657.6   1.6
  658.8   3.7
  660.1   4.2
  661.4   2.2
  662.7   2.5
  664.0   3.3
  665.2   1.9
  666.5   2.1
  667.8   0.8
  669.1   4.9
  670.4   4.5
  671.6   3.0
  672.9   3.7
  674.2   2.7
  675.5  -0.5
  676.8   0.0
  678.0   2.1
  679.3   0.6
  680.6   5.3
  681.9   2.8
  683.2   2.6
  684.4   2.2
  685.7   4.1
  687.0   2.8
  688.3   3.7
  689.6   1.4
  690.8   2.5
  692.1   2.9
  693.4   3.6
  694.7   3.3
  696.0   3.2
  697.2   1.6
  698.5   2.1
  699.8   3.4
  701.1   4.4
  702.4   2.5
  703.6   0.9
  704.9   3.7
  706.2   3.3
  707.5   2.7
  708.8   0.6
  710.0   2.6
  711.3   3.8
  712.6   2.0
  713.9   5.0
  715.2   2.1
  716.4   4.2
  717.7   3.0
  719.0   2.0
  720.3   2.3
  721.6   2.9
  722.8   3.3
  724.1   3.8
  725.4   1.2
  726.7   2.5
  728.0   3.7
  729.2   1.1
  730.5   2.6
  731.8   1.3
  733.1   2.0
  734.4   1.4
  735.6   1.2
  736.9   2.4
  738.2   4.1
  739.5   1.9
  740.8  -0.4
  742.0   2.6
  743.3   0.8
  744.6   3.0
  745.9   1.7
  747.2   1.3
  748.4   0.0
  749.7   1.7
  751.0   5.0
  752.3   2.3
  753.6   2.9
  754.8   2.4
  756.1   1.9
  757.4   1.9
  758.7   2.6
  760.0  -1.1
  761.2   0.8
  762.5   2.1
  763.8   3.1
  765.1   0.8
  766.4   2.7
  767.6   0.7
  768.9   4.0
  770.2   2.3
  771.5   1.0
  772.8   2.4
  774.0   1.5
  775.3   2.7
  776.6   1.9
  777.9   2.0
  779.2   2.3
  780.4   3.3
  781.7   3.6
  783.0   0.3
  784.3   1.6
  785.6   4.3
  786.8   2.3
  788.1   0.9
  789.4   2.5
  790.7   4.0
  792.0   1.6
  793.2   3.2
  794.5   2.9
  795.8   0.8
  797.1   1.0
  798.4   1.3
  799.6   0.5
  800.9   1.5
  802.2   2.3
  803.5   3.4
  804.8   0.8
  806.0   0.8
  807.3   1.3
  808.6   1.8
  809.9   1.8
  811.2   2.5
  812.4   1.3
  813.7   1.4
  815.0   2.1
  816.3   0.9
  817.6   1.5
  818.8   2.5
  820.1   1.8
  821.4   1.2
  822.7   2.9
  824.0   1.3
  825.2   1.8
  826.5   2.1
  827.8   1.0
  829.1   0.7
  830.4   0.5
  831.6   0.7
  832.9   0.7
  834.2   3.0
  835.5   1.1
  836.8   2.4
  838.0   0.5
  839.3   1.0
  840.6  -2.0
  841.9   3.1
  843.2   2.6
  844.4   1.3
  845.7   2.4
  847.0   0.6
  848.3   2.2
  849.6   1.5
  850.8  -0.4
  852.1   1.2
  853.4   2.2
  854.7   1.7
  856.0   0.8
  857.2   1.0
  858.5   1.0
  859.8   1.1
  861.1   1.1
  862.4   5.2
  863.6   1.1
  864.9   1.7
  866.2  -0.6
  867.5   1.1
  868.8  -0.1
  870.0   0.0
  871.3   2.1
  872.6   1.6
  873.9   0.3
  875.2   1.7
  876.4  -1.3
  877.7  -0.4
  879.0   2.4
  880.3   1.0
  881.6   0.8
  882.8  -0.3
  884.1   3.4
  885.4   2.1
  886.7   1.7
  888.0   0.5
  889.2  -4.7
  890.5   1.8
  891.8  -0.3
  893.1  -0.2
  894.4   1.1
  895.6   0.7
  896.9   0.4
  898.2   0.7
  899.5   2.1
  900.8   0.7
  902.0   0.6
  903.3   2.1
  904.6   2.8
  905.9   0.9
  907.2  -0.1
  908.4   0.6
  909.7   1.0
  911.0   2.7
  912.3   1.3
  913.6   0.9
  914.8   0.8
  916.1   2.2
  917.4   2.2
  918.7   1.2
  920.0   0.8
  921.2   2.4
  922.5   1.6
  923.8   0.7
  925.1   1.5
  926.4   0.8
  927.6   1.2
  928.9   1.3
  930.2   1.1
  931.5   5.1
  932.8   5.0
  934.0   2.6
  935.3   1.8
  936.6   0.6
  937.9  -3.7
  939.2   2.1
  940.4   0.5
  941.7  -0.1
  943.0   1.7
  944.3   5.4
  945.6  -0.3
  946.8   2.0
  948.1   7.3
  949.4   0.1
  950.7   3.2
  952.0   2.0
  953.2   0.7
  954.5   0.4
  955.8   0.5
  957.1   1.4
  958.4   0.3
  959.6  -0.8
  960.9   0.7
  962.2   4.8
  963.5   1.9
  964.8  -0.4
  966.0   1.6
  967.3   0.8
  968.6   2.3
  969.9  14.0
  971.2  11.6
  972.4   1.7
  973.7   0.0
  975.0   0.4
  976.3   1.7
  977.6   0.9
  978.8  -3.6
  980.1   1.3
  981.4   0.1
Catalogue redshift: 1.60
